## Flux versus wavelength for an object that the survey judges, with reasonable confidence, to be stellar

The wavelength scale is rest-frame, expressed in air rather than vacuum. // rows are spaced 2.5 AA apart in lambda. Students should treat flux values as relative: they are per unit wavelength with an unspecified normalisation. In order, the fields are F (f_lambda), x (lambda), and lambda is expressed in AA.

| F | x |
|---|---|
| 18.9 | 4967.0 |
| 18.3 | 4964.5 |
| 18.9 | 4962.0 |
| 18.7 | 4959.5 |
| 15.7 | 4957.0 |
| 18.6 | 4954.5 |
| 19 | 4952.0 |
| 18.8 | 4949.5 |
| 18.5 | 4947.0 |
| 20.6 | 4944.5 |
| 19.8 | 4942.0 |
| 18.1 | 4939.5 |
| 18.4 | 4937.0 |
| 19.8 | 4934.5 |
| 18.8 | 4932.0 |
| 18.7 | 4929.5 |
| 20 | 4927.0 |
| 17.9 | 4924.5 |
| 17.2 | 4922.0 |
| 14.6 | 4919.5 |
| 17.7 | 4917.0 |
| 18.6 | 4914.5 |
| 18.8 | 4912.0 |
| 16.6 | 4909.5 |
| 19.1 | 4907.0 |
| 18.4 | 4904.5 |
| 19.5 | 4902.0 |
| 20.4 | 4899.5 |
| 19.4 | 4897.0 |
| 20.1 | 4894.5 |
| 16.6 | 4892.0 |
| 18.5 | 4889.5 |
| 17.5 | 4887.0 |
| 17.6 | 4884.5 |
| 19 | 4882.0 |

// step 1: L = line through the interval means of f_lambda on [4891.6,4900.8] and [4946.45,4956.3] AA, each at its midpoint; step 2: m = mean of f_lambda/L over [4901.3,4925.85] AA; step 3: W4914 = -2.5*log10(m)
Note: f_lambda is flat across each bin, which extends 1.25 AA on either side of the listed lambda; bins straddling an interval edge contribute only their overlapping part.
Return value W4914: 0.077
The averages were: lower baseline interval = 19.4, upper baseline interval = 18.6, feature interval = 17.8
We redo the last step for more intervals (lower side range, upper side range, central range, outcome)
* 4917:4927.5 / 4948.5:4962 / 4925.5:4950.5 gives -0.084 mag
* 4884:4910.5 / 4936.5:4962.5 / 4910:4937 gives 0.025 mag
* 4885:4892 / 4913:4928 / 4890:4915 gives -0.064 mag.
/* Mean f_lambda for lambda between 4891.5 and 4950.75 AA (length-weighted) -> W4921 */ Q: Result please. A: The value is 18.6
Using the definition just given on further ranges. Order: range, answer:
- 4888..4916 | 18.7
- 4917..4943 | 18.3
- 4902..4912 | 18.3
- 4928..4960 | 18.7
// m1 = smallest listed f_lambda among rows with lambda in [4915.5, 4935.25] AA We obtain 14.6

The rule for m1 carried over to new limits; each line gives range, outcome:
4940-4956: 18.5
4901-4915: 16.6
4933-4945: 18.1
